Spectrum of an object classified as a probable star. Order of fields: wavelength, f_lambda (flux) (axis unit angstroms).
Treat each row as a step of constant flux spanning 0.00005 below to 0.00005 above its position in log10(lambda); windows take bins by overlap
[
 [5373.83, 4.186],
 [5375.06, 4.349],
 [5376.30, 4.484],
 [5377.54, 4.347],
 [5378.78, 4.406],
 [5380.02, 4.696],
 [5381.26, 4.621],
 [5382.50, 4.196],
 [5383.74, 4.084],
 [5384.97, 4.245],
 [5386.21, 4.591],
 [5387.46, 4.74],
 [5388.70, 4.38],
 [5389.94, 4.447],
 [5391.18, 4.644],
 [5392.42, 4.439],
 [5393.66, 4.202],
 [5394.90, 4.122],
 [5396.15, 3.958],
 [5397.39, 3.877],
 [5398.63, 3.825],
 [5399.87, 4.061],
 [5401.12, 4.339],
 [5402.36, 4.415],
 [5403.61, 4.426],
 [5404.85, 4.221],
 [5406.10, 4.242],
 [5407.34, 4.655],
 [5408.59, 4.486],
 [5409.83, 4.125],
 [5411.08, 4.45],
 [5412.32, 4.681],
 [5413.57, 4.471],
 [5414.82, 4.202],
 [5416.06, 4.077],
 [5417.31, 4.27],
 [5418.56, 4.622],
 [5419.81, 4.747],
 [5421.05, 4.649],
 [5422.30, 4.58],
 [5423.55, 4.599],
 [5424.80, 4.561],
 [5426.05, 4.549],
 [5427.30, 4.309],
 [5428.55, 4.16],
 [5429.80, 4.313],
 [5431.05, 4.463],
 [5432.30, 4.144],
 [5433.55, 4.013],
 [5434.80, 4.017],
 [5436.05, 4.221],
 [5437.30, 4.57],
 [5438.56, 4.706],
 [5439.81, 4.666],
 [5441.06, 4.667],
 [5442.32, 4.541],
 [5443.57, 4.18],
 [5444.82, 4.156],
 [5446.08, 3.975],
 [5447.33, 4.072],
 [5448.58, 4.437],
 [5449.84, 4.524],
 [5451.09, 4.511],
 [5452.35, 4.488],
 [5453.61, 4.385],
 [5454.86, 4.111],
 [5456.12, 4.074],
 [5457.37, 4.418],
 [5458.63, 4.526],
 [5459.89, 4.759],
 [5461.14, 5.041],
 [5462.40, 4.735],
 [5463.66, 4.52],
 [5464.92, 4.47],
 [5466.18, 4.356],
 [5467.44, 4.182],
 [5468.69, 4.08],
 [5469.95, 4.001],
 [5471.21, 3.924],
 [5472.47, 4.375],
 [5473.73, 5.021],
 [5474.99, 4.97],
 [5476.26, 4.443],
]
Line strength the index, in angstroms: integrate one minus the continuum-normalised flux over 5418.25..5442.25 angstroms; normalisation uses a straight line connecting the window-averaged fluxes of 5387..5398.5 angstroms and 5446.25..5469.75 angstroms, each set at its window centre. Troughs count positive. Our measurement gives -0.50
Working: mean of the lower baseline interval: 4.29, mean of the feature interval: 4.45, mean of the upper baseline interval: 4.41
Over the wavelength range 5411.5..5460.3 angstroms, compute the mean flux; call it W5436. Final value 4.39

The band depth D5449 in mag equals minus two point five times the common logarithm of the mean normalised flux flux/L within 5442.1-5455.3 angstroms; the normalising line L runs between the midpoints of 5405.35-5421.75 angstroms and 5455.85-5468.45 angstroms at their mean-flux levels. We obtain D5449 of 0.05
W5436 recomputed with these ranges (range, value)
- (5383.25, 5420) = 4.33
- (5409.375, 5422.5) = 4.44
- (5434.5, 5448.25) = 4.35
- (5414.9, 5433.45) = 4.41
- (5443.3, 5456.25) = 4.27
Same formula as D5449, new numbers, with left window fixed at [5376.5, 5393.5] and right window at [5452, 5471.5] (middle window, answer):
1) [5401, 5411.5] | 0.01 mag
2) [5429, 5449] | 0.02 mag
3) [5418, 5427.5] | -0.04 mag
